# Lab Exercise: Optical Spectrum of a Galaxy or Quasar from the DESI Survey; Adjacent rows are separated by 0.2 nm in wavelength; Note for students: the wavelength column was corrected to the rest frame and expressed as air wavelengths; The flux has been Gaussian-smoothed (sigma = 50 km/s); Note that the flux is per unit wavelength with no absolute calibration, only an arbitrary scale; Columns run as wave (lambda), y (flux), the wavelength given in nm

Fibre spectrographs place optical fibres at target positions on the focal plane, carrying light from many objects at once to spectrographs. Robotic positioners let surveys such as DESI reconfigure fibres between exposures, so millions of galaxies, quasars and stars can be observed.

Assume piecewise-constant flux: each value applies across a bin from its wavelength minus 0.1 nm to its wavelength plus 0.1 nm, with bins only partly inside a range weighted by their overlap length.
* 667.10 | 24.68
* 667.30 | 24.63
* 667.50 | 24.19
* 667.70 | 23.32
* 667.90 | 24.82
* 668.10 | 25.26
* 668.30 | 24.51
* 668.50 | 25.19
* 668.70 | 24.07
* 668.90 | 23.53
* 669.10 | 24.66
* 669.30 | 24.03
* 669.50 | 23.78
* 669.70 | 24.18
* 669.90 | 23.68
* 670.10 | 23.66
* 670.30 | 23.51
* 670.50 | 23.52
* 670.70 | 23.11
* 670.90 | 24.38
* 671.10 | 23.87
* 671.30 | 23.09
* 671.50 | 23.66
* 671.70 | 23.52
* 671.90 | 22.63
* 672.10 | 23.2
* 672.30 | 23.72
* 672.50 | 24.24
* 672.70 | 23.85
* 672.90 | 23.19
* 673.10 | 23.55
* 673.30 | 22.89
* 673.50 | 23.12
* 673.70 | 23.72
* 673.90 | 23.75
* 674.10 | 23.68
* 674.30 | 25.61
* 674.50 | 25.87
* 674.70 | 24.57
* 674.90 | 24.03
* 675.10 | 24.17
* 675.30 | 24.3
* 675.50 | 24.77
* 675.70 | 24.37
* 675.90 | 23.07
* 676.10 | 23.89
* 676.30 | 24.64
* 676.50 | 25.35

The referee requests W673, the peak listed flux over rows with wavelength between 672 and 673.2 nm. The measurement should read 24.24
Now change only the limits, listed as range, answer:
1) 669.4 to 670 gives 24.18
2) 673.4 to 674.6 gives 25.87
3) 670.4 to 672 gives 24.38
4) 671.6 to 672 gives 23.52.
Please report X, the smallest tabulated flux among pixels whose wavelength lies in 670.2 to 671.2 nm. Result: 23.11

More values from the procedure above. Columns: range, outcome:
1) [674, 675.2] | 23.68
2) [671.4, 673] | 22.63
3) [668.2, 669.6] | 23.53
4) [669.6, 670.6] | 23.51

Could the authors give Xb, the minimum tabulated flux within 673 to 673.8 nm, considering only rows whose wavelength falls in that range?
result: 22.89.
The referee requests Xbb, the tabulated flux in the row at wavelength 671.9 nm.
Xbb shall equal 22.63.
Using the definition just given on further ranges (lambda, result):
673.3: 22.89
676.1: 23.89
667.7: 23.32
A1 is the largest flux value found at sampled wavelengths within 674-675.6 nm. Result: 25.87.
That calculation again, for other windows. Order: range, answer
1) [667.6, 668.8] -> 25.26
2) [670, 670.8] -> 23.66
